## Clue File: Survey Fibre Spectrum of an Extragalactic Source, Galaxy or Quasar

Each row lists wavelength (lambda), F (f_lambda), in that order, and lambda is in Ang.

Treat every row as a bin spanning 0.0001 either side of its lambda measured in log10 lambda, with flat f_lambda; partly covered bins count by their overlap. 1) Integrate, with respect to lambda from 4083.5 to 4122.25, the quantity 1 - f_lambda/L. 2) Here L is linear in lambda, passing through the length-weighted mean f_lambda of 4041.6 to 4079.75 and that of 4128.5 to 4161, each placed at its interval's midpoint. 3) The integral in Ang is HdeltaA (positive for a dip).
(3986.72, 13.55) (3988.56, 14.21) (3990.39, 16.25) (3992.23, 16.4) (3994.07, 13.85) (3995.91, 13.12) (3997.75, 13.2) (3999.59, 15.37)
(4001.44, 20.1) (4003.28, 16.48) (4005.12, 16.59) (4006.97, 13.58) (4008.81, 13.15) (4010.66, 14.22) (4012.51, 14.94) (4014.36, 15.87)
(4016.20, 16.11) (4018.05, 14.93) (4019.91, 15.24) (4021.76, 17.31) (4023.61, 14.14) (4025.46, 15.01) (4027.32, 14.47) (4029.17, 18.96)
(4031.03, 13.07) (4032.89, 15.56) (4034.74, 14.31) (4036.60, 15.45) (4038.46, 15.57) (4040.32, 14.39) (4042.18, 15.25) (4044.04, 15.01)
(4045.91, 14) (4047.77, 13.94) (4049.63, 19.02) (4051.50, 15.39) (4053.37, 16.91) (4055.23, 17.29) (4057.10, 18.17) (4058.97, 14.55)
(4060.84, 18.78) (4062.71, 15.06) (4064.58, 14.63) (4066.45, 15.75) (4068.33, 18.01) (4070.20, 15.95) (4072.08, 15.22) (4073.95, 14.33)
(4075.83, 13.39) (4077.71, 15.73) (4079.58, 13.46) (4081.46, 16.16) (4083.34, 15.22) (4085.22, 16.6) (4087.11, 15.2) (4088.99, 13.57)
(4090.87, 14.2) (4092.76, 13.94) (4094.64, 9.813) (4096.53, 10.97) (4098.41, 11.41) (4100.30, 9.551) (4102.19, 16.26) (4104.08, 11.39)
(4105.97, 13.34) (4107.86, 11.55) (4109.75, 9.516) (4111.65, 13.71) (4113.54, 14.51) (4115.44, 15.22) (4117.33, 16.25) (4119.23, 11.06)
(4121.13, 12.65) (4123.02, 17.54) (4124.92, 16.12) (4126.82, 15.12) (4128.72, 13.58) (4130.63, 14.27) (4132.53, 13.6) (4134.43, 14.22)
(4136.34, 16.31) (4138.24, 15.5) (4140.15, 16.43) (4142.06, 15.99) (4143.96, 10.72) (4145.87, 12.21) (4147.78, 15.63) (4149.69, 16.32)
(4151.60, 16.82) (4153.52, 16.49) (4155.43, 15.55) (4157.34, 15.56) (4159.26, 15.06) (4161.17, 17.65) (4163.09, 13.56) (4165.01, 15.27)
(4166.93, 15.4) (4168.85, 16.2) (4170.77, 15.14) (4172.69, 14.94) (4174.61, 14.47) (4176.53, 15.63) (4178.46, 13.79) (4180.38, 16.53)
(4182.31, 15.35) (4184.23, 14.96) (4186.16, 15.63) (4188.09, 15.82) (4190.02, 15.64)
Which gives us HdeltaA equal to 5.8 Ang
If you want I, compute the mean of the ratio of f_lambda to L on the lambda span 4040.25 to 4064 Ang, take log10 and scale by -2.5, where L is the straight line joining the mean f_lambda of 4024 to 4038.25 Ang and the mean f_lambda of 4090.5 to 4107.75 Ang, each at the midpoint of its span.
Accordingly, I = -0.12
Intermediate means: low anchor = 15.2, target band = 16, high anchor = 12.2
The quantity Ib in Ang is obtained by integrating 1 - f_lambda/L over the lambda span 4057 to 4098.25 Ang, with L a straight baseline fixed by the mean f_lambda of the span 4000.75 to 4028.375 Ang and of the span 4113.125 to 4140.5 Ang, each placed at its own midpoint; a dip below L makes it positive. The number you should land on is 0.8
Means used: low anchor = 15.5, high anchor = 14.8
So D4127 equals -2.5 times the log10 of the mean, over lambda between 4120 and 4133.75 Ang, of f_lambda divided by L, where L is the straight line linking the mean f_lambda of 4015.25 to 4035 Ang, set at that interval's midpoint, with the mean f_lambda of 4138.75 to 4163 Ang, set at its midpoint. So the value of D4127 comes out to 0.05 mag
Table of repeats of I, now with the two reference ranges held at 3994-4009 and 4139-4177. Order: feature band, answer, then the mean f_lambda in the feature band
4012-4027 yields -0.014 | 15.4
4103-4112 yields 0.274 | 11.8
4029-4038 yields 0.003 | 15.2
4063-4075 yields -0.026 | 15.6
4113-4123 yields 0.073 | 14.3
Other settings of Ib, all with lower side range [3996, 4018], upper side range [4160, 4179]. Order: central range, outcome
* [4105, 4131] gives 2.4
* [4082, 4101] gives 2.6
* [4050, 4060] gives -0.9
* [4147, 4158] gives -0.6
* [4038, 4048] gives 0.4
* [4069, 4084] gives 0.3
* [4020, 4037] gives -0.1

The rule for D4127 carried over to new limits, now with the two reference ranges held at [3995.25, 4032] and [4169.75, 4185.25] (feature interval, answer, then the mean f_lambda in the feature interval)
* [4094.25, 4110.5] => 0.292 mag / 11.6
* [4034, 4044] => 0.019 mag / 15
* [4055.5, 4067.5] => -0.067 mag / 16.2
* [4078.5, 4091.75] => 0.021 mag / 14.9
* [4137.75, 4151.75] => 0.023 mag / 14.8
